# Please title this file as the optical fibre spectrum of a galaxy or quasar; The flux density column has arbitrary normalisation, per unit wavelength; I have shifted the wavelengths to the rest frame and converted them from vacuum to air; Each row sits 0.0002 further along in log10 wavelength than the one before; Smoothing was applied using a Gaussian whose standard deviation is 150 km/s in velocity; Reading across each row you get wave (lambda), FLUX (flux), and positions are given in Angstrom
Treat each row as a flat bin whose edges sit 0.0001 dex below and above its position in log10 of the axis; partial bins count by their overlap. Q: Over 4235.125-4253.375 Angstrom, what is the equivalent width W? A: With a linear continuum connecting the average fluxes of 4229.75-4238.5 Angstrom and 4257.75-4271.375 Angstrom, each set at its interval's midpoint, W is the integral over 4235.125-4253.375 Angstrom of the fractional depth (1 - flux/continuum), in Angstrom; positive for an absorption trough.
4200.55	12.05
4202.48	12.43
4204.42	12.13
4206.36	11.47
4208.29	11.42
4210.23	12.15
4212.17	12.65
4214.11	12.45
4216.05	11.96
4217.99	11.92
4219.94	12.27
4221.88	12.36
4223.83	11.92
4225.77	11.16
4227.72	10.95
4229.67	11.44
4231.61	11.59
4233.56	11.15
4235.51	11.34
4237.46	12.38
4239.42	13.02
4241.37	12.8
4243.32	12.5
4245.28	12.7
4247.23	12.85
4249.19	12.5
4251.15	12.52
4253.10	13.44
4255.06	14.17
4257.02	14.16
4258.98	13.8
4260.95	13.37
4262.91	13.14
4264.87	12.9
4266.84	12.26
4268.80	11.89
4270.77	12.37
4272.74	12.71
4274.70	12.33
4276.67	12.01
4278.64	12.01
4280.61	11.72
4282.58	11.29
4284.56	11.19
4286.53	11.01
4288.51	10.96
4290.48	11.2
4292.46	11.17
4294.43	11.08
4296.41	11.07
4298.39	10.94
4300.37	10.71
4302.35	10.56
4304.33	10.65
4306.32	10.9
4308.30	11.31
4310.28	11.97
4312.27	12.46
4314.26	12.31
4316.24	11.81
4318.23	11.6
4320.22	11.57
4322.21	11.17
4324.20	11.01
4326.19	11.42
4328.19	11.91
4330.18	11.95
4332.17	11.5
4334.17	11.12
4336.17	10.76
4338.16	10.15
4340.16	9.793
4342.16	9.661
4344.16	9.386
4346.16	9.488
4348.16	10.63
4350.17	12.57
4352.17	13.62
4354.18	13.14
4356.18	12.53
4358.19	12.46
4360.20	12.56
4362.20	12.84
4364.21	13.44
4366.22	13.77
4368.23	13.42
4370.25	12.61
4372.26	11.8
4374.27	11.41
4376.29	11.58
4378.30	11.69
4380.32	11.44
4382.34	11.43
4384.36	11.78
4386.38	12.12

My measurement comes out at -0.90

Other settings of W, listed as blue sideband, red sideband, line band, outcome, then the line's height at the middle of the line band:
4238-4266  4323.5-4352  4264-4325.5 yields 2.3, 12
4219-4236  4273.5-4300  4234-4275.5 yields -4.7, 11.5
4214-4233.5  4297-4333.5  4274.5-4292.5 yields 0.1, 11.5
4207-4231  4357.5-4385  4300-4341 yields 3.0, 12.2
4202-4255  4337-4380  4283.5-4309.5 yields 2.2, 12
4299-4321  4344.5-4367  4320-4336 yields 0.5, 11.8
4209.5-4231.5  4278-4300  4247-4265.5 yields -2.8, 11.5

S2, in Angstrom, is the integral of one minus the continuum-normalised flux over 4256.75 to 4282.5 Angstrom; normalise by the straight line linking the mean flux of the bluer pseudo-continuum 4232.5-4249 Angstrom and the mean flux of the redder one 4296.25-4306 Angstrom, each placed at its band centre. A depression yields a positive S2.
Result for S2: -2.2 Angstrom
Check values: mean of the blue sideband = 12.3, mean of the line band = 12.6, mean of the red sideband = 10.8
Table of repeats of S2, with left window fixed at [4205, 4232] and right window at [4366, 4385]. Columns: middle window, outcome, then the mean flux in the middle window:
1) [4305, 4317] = 0.2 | 11.8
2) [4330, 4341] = 1.1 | 10.8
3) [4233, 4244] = -0.3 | 12.2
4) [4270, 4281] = -0.3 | 12.2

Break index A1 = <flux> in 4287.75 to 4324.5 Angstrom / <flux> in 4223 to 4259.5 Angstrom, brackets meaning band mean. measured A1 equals 0.9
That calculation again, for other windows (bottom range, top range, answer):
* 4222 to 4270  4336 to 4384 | 0.94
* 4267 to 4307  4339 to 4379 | 1.04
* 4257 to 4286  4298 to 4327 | 0.92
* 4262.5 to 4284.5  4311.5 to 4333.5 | 0.96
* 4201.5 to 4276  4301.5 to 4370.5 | 0.94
